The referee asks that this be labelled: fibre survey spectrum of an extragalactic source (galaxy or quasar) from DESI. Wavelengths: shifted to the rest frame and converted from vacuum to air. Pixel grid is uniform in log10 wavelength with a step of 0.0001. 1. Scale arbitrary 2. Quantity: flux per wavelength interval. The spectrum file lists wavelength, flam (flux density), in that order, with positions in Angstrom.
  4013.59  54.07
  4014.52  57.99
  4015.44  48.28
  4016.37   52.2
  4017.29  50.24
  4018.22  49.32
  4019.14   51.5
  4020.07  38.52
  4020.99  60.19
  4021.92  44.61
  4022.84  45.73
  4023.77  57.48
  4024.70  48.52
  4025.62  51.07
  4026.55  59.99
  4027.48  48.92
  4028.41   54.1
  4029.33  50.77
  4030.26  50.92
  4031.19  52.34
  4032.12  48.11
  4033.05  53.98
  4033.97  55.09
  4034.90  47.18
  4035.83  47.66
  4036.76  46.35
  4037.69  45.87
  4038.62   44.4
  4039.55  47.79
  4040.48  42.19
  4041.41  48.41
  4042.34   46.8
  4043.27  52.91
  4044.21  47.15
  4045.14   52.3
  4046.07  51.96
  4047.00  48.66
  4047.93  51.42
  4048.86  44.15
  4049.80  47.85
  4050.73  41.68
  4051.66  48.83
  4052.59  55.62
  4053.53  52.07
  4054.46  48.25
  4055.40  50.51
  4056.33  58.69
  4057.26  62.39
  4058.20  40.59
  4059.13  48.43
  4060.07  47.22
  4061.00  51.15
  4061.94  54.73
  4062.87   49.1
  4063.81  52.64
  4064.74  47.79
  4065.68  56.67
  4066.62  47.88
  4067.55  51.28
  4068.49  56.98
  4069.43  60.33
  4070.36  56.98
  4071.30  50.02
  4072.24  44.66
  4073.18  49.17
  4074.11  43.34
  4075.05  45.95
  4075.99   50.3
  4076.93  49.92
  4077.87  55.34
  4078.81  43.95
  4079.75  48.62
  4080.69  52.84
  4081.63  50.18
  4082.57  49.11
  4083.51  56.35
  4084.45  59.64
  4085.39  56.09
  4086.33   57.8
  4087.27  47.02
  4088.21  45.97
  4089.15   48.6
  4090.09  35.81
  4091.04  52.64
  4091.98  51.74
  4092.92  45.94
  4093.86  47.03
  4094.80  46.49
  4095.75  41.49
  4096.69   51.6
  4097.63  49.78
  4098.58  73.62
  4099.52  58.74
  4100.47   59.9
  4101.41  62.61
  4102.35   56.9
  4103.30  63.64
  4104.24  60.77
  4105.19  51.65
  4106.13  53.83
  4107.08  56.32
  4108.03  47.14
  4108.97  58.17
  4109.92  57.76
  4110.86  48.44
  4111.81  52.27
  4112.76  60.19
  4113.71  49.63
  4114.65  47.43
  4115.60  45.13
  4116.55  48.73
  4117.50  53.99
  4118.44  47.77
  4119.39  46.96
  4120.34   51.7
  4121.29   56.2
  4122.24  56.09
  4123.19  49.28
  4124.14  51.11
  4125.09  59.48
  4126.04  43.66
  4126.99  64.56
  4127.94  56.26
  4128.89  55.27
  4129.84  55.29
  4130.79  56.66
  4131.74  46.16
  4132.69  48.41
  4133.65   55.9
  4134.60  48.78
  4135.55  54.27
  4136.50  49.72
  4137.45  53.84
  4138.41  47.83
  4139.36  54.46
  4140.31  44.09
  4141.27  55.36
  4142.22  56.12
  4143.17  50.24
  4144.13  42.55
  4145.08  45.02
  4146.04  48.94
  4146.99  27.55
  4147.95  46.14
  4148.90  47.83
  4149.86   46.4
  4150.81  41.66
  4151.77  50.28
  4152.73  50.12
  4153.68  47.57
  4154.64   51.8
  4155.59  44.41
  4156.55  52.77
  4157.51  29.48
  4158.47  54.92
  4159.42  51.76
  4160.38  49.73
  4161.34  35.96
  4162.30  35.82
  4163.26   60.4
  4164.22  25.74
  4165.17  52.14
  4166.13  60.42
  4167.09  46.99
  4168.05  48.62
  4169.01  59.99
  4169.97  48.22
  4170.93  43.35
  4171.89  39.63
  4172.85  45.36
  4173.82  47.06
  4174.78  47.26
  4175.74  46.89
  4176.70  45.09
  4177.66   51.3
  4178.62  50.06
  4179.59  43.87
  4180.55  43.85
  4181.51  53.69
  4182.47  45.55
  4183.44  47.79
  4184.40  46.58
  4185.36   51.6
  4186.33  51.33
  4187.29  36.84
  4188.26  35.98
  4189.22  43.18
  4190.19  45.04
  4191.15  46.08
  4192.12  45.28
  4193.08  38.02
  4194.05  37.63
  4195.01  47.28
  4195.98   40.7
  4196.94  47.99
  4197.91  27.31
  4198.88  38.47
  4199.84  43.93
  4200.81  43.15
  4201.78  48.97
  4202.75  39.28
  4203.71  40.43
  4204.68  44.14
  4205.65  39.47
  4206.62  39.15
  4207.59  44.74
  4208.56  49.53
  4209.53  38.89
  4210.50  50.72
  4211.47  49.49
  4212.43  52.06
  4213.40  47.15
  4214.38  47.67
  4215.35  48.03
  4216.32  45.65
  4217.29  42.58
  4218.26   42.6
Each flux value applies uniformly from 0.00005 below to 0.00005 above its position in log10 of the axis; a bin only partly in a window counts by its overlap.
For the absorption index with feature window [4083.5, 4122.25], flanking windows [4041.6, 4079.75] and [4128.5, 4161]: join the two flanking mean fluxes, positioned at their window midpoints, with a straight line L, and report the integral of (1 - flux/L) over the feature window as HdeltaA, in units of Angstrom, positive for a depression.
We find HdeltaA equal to -2.50 Angstrom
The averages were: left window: 50.3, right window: 48.8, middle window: 52.8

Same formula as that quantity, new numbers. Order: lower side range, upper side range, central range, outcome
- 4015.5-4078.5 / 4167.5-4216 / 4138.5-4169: -0.5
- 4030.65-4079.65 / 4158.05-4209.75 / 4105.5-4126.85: -2.0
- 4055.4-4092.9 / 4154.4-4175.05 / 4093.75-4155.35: -3.9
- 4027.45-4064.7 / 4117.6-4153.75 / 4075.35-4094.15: -0.1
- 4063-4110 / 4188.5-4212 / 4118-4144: -2.0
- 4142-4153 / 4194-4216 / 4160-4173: -0.4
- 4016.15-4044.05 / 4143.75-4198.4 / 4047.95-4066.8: -0.6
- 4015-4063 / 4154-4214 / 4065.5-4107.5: -3.4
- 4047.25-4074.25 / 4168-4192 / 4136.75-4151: 0.1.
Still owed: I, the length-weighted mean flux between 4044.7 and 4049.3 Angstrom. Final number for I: 49.8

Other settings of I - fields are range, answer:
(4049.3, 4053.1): 48.4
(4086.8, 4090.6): 44.4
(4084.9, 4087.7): 53.8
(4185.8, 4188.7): 41.5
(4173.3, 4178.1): 47.4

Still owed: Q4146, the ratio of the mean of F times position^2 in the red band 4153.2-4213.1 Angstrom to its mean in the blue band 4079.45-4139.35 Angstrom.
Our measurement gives 0.89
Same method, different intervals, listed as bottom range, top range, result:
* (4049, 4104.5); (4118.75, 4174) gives 0.98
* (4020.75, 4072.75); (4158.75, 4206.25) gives 0.95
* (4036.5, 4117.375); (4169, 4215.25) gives 0.93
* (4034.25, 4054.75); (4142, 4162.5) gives 1.00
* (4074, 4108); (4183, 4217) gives 0.89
